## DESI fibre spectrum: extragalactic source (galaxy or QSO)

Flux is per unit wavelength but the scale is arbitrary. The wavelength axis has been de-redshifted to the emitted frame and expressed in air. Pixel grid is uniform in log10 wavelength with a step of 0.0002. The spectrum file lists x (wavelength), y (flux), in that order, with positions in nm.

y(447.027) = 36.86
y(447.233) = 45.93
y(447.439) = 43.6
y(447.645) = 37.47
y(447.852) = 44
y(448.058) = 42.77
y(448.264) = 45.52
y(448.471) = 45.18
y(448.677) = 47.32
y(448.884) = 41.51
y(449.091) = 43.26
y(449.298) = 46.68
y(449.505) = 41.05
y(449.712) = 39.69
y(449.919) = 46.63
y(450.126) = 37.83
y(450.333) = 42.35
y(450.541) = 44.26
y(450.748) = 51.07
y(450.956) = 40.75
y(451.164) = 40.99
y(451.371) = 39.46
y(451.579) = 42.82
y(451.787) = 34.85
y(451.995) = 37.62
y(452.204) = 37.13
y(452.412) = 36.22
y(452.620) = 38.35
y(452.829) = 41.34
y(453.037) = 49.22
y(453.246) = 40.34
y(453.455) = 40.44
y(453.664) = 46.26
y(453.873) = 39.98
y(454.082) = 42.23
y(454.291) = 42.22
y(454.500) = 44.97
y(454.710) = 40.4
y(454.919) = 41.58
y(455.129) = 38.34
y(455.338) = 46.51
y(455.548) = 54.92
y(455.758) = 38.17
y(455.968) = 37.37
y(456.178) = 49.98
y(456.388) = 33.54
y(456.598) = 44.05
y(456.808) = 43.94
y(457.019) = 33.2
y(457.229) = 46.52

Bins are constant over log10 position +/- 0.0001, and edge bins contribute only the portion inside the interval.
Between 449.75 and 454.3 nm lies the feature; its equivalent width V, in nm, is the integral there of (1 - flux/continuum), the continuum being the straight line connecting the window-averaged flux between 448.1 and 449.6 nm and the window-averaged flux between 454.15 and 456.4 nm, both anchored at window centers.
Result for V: 0.23 nm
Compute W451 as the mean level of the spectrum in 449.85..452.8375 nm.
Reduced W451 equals 40.7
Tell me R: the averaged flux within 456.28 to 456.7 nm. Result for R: 38.9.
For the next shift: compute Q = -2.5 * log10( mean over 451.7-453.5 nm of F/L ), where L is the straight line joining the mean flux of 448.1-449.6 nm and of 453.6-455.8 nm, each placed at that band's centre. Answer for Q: 0.11 mag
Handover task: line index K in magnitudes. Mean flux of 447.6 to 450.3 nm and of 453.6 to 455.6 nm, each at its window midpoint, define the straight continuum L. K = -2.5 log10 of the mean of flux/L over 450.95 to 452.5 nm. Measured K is 0.12 mag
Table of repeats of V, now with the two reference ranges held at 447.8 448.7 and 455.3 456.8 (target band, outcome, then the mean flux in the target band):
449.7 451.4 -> 0.06 nm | 42.9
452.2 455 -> 0.14 nm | 41.6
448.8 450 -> 0.04 nm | 43.1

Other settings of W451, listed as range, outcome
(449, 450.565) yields 42.6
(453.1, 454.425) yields 42.2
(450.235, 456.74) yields 41.9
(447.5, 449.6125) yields 43.5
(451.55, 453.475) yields 39.7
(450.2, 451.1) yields 44.2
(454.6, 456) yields 42.7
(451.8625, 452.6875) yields 37.2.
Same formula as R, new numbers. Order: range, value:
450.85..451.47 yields 40.4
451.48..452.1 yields 38.4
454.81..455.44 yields 42.2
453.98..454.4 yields 42.3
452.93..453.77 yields 44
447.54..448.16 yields 41.4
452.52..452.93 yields 39.8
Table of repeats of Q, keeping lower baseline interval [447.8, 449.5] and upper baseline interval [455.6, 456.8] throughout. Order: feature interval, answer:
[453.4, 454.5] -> -0.01 mag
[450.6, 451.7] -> 0.01 mag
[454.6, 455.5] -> -0.02 mag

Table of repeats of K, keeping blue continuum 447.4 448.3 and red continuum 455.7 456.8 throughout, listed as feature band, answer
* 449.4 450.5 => 0.01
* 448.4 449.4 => -0.06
